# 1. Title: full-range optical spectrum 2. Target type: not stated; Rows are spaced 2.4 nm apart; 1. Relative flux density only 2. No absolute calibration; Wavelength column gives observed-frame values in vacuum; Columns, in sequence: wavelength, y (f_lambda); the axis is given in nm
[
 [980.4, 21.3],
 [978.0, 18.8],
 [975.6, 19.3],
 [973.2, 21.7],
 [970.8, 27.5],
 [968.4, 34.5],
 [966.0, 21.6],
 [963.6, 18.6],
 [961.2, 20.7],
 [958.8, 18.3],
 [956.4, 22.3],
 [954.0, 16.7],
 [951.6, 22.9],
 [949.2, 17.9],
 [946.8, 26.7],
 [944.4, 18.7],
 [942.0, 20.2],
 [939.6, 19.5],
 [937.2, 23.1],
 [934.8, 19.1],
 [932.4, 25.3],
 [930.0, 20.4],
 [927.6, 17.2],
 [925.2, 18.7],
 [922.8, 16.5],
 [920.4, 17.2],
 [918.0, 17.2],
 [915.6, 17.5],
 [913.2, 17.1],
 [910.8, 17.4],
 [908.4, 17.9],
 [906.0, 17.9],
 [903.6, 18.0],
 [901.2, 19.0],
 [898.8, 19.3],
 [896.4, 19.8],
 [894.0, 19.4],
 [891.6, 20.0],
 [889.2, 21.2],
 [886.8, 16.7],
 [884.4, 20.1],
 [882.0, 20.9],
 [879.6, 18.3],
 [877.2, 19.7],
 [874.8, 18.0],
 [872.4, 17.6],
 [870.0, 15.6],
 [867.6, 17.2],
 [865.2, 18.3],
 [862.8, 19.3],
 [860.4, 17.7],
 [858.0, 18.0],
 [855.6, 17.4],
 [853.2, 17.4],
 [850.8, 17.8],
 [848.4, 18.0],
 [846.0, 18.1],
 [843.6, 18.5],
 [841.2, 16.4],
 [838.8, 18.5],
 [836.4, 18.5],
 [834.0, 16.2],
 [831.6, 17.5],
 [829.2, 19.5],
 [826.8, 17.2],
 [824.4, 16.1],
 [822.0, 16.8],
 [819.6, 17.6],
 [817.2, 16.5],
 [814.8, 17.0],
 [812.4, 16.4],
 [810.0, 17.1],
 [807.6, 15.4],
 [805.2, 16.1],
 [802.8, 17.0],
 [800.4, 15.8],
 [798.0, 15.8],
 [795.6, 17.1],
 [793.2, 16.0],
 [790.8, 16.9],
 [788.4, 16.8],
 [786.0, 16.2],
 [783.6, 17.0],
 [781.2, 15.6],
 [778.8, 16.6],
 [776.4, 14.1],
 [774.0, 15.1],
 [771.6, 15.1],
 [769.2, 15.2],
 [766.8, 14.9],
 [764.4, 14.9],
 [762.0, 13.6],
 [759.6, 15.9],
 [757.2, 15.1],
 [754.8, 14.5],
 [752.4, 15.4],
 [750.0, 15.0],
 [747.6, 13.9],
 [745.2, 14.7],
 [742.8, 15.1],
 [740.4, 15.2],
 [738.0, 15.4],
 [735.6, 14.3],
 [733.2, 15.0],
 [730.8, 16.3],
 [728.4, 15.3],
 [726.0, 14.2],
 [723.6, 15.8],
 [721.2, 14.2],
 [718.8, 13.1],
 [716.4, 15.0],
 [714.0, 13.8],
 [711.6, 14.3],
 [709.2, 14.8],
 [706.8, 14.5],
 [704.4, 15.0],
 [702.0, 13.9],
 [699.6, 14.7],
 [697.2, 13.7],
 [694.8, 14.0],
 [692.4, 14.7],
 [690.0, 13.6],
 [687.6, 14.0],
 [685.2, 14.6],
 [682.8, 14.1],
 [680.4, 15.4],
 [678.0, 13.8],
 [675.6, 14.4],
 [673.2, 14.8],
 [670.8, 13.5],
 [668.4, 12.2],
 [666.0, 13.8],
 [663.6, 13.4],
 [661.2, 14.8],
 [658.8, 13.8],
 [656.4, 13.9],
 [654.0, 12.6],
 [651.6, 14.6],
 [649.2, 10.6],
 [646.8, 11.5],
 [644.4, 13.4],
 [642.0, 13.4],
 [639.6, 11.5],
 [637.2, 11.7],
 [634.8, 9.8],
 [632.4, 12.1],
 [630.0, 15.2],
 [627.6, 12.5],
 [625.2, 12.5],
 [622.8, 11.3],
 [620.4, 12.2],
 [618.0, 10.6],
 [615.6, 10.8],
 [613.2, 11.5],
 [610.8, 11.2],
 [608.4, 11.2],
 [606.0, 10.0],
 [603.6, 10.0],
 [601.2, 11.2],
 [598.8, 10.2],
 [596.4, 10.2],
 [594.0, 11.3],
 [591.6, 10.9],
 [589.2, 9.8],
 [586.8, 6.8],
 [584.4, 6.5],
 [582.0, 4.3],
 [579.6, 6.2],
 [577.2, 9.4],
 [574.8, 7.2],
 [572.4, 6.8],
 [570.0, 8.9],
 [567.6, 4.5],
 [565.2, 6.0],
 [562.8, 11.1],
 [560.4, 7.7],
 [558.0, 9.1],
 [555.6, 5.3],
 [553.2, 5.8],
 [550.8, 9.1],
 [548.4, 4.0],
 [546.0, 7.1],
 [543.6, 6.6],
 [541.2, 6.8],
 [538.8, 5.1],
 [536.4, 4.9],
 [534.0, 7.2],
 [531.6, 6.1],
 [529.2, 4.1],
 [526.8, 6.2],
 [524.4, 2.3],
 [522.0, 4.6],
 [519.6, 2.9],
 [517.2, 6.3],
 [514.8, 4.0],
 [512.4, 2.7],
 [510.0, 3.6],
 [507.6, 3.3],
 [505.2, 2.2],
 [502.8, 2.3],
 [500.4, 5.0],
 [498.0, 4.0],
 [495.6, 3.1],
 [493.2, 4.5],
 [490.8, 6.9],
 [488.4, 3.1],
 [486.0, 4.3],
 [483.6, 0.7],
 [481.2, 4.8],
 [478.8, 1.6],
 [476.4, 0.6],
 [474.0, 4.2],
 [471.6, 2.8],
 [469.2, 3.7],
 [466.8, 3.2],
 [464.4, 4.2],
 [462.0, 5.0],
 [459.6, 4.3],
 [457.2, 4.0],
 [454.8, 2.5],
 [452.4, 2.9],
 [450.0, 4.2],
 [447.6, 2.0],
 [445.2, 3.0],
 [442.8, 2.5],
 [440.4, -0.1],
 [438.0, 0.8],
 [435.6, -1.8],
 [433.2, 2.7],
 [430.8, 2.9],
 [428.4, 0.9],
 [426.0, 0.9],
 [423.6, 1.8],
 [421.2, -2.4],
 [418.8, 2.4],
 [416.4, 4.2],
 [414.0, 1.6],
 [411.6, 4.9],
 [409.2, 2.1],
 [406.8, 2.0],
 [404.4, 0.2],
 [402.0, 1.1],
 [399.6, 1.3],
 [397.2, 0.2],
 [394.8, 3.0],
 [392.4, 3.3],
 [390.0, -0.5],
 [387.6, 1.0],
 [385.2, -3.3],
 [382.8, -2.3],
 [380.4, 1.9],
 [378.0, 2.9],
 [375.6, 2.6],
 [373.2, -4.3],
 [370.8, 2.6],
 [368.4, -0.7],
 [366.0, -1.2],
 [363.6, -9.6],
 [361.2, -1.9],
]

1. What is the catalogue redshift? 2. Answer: 0.47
